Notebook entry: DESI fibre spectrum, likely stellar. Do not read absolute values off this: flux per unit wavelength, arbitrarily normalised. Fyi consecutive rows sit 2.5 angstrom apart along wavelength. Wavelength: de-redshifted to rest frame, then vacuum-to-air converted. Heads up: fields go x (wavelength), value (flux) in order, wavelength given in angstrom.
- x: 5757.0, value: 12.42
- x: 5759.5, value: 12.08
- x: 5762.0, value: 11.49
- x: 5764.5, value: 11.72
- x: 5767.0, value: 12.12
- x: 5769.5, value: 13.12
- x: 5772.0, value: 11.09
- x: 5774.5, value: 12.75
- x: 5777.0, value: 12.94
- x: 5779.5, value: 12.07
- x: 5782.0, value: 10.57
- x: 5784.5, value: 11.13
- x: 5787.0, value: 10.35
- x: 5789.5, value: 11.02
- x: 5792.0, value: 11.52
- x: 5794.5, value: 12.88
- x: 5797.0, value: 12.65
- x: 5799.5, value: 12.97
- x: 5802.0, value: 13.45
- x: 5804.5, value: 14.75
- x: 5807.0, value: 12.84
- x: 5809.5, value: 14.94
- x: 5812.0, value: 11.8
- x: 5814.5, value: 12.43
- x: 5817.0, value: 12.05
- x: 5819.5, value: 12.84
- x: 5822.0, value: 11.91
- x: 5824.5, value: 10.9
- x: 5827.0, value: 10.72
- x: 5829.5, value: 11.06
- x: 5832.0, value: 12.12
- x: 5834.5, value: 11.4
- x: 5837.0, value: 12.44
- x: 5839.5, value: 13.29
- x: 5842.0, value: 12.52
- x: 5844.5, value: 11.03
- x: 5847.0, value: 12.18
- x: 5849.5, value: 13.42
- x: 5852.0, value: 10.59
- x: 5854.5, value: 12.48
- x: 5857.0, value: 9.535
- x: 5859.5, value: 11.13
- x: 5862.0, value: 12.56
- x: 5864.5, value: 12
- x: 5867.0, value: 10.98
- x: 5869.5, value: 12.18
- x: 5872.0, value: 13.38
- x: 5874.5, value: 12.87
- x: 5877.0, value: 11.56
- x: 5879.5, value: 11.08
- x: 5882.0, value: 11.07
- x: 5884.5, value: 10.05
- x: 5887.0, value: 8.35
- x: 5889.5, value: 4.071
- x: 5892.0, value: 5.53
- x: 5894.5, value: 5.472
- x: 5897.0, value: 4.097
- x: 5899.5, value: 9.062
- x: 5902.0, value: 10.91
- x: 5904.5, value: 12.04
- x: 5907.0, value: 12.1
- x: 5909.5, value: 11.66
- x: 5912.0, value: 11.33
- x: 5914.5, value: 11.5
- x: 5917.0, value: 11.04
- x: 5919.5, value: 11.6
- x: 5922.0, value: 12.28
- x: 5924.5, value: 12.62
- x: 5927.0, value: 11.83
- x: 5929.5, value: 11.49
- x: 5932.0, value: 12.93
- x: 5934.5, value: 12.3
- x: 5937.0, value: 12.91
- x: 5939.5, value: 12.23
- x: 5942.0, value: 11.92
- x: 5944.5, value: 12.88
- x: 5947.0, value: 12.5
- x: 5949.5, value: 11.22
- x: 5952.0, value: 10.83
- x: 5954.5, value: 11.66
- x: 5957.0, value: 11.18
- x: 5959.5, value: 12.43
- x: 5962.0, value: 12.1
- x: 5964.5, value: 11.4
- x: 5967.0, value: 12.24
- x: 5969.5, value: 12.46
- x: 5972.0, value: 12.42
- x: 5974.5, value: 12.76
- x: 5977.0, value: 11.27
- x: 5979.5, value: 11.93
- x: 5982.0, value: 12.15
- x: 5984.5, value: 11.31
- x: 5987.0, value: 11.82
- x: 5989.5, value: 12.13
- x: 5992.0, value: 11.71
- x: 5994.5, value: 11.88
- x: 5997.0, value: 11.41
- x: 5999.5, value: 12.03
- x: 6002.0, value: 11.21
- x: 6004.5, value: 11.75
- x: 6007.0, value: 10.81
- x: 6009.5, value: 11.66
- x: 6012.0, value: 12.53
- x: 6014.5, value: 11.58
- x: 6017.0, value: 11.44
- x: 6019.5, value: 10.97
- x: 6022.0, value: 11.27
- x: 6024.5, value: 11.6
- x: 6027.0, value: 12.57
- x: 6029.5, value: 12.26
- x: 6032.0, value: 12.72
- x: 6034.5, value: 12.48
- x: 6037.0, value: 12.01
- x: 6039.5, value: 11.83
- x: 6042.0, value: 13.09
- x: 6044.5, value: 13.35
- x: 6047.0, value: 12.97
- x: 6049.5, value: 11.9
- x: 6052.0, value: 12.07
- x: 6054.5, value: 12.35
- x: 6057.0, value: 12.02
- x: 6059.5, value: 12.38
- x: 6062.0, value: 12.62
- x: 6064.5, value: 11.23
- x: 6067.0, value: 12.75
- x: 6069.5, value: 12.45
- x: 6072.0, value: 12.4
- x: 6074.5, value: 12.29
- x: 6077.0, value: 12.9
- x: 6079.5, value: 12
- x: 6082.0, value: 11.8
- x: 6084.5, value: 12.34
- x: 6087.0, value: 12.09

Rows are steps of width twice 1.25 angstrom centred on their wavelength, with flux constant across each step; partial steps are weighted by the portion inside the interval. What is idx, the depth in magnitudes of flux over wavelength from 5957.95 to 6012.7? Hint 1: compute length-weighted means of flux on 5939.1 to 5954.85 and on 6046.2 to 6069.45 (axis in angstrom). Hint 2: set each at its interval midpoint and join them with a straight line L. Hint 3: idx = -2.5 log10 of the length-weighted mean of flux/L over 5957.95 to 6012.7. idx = 0.01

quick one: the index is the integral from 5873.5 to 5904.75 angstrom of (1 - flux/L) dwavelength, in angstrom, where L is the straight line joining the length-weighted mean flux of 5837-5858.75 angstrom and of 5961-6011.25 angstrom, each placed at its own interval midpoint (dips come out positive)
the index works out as 8.1 angstrom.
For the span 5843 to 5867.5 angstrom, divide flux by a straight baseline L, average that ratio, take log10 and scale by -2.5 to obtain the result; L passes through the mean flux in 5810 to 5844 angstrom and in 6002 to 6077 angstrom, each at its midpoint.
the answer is 0.04 mag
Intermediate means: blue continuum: 12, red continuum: 12.1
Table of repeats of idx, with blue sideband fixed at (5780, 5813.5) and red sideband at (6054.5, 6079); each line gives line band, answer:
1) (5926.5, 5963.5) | 0.028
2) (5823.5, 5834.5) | 0.104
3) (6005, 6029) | 0.064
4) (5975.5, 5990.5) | 0.051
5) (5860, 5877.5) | 0.014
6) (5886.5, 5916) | 0.359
